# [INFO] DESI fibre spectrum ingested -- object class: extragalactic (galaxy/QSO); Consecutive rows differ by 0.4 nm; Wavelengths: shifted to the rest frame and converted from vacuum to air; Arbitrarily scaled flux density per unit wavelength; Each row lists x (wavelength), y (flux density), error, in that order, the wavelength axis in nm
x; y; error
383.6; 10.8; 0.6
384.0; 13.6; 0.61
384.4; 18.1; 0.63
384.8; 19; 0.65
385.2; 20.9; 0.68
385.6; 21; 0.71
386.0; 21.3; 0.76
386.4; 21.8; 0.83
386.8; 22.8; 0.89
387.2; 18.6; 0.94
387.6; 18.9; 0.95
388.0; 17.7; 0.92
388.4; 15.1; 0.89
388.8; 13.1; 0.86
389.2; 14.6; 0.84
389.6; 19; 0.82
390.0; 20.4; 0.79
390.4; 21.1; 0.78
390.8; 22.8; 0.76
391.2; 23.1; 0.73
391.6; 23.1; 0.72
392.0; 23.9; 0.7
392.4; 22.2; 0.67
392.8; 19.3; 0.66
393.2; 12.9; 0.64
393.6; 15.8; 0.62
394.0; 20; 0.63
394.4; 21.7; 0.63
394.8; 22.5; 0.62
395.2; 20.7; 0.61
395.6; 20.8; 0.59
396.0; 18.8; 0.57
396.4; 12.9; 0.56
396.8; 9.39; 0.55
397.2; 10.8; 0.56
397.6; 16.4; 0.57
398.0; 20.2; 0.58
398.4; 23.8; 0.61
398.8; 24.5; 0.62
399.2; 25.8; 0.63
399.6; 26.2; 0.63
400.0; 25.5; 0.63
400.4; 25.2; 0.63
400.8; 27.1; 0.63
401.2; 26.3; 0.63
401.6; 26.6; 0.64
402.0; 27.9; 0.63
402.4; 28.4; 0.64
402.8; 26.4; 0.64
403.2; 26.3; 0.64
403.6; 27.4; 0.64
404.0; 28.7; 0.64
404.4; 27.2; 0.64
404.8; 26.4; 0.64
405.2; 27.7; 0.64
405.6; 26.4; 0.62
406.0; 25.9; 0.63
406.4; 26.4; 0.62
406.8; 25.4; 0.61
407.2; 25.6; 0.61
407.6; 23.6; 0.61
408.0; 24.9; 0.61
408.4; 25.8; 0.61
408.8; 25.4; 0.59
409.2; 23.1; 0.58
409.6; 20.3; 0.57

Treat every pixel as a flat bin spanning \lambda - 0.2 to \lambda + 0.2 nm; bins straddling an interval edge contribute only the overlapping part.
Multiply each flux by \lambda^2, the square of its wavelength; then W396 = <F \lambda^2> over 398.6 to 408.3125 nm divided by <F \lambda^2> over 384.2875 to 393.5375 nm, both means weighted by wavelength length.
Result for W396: 1.4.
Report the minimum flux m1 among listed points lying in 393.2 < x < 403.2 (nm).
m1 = 9.39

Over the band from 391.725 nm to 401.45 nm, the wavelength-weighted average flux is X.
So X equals 20.6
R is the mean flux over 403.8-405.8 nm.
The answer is 27.3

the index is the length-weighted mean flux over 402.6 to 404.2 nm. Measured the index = 27.2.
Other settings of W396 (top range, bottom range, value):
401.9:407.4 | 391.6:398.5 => 1.53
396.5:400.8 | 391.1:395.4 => 1.05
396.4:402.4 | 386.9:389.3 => 1.43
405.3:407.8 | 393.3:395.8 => 1.36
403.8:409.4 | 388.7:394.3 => 1.43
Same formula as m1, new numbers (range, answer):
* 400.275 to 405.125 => 25.2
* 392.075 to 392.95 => 19.3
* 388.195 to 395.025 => 12.9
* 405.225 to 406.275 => 25.9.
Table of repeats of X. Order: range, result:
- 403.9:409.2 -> 25.9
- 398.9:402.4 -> 26.4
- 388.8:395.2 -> 20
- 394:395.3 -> 21.5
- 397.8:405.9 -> 26.2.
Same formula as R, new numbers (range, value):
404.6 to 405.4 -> 27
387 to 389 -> 16.7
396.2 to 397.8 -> 12.4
